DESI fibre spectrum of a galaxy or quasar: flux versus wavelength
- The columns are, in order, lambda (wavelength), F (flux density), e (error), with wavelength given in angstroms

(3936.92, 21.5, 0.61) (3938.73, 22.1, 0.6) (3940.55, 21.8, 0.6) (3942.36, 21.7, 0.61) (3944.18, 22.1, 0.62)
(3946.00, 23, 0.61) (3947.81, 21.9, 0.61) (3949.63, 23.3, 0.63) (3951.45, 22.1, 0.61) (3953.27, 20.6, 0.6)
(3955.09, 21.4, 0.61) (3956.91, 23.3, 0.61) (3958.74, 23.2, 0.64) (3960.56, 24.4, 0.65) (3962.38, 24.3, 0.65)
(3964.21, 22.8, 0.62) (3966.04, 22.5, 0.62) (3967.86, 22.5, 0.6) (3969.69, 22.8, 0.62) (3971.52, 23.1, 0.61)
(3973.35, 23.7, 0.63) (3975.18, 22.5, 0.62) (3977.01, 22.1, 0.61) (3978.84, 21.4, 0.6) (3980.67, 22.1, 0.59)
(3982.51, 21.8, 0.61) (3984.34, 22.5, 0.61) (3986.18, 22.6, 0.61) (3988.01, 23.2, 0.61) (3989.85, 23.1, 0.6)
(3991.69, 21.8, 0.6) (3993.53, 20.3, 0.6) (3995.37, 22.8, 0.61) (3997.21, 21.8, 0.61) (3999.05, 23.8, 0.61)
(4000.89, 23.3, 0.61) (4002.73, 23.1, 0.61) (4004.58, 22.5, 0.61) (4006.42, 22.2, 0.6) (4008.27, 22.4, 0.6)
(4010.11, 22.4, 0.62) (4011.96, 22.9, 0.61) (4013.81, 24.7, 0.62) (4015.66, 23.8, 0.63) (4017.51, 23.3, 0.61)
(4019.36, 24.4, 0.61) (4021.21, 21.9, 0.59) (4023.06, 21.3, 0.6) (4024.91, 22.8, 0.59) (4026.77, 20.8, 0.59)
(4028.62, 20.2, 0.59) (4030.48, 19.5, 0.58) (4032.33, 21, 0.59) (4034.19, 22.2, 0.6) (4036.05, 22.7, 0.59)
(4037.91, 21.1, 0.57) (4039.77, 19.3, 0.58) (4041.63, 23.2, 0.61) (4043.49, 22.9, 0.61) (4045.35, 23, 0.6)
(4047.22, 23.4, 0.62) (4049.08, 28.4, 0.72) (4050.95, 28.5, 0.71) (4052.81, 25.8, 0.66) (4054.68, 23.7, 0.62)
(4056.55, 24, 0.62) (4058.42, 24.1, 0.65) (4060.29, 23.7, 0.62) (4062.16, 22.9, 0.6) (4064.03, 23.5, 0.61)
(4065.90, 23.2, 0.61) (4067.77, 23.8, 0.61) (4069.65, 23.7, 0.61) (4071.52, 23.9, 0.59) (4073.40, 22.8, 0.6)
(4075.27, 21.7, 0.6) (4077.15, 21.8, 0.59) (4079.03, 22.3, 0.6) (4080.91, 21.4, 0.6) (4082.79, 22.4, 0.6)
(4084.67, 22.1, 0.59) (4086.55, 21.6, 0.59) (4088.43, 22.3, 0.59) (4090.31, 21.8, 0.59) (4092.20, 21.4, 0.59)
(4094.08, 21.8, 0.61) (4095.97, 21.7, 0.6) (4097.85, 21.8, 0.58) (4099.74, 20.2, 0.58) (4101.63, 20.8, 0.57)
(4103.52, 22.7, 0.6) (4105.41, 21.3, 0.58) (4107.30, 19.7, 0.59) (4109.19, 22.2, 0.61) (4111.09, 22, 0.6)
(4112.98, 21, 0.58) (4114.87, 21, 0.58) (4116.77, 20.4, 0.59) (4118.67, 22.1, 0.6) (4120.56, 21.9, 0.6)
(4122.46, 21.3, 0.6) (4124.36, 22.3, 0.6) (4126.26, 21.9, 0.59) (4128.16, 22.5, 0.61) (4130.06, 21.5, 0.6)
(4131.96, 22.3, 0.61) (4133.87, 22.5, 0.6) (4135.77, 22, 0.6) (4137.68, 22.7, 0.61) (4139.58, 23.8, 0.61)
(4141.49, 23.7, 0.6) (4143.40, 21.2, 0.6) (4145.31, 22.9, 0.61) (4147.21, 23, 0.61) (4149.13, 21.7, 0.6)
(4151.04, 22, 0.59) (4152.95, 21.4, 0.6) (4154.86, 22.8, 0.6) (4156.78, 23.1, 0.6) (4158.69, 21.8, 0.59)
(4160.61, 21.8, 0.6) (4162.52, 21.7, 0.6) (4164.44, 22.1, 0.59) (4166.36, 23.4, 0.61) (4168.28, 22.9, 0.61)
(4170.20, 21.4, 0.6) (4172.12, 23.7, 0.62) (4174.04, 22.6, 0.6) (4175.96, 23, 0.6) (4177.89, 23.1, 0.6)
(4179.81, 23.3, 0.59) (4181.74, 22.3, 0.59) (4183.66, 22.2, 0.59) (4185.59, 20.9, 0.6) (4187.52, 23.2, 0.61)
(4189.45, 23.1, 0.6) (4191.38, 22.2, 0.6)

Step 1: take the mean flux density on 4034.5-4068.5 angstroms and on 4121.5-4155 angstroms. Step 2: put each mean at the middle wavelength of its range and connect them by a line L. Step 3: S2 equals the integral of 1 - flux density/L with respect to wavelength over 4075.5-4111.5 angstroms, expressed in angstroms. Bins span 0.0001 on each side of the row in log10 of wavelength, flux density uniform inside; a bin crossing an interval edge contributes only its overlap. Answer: 2.2 angstroms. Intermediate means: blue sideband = 23.7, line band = 21.6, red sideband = 22.3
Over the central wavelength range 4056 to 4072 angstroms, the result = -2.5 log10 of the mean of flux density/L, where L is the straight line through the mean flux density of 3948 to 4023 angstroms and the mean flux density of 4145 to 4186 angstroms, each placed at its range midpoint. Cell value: -0.05 mag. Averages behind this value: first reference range 22.7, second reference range 22.4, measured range 23.6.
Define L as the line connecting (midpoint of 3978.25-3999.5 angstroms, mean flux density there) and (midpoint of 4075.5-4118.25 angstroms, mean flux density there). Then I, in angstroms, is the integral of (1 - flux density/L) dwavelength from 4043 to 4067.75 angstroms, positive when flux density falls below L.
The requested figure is -2.9 angstroms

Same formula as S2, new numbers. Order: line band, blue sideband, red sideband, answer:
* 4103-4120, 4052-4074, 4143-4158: 1.18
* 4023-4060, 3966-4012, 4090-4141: -1.28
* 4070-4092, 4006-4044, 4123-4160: 0.03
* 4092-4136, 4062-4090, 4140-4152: 1.83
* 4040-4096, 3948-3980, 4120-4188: -1.69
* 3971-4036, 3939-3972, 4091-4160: 0.03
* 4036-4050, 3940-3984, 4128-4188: -0.33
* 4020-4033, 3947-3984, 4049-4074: 1.39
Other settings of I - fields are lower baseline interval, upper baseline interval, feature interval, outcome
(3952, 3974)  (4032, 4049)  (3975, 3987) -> 0.3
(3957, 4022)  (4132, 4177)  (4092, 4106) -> 0.7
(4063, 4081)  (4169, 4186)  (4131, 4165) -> 0.4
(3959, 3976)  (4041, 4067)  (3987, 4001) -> 0.6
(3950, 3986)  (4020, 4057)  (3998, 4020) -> -0.5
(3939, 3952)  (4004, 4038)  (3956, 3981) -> -0.8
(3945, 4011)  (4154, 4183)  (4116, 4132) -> 0.6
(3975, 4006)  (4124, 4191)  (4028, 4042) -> 0.8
